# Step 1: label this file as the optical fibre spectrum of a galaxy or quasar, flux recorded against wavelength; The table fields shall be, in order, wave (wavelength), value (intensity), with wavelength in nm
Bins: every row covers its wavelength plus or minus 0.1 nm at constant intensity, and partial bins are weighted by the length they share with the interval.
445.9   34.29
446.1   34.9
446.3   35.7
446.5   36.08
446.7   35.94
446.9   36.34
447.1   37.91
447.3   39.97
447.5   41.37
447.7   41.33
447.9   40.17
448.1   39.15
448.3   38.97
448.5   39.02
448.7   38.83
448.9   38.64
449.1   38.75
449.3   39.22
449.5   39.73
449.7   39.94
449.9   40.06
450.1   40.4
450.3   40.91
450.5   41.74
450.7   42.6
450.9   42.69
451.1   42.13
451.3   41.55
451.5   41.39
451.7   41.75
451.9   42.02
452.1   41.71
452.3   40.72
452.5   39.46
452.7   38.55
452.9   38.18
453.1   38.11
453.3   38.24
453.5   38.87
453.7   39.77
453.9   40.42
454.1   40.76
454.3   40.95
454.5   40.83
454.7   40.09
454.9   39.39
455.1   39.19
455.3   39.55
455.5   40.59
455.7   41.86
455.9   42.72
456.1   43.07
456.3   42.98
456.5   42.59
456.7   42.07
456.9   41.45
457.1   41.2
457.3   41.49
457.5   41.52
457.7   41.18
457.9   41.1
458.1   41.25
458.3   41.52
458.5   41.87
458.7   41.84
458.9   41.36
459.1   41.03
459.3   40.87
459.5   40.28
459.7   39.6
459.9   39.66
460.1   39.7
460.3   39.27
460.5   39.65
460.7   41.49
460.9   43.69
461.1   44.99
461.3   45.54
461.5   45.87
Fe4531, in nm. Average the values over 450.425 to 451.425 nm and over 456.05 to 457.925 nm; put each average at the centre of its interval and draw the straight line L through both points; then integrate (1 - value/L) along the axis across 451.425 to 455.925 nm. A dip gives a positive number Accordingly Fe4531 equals 0.20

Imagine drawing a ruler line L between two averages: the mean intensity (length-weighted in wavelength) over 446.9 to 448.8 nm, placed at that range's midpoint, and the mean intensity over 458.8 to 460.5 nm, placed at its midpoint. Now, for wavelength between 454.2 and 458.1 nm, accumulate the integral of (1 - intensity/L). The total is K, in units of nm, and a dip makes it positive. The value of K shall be -0.12 nm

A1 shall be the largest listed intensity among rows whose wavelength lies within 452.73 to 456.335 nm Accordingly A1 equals 43.07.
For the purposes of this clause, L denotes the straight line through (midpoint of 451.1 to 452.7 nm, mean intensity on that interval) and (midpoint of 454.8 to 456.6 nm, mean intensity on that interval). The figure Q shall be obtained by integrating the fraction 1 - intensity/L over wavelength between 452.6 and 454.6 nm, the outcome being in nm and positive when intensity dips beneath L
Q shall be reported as 0.08 nm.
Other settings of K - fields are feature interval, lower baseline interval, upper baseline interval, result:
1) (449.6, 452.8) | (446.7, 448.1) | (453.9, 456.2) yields -0.09 nm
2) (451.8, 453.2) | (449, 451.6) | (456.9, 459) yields 0.04 nm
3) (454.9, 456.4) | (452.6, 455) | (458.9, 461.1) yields -0.05 nm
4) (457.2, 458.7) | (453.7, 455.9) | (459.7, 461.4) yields -0.01 nm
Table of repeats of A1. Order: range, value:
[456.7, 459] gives 42.07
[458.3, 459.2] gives 41.87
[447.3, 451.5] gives 42.69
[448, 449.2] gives 39.15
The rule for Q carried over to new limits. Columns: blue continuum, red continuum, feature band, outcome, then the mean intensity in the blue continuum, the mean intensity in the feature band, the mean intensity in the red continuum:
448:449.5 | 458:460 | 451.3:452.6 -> -0.05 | 39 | 41.2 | 40.9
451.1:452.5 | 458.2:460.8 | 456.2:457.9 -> -0.04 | 41.4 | 41.8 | 40.6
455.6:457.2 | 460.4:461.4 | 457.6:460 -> 0.10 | 42.2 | 41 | 43.1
